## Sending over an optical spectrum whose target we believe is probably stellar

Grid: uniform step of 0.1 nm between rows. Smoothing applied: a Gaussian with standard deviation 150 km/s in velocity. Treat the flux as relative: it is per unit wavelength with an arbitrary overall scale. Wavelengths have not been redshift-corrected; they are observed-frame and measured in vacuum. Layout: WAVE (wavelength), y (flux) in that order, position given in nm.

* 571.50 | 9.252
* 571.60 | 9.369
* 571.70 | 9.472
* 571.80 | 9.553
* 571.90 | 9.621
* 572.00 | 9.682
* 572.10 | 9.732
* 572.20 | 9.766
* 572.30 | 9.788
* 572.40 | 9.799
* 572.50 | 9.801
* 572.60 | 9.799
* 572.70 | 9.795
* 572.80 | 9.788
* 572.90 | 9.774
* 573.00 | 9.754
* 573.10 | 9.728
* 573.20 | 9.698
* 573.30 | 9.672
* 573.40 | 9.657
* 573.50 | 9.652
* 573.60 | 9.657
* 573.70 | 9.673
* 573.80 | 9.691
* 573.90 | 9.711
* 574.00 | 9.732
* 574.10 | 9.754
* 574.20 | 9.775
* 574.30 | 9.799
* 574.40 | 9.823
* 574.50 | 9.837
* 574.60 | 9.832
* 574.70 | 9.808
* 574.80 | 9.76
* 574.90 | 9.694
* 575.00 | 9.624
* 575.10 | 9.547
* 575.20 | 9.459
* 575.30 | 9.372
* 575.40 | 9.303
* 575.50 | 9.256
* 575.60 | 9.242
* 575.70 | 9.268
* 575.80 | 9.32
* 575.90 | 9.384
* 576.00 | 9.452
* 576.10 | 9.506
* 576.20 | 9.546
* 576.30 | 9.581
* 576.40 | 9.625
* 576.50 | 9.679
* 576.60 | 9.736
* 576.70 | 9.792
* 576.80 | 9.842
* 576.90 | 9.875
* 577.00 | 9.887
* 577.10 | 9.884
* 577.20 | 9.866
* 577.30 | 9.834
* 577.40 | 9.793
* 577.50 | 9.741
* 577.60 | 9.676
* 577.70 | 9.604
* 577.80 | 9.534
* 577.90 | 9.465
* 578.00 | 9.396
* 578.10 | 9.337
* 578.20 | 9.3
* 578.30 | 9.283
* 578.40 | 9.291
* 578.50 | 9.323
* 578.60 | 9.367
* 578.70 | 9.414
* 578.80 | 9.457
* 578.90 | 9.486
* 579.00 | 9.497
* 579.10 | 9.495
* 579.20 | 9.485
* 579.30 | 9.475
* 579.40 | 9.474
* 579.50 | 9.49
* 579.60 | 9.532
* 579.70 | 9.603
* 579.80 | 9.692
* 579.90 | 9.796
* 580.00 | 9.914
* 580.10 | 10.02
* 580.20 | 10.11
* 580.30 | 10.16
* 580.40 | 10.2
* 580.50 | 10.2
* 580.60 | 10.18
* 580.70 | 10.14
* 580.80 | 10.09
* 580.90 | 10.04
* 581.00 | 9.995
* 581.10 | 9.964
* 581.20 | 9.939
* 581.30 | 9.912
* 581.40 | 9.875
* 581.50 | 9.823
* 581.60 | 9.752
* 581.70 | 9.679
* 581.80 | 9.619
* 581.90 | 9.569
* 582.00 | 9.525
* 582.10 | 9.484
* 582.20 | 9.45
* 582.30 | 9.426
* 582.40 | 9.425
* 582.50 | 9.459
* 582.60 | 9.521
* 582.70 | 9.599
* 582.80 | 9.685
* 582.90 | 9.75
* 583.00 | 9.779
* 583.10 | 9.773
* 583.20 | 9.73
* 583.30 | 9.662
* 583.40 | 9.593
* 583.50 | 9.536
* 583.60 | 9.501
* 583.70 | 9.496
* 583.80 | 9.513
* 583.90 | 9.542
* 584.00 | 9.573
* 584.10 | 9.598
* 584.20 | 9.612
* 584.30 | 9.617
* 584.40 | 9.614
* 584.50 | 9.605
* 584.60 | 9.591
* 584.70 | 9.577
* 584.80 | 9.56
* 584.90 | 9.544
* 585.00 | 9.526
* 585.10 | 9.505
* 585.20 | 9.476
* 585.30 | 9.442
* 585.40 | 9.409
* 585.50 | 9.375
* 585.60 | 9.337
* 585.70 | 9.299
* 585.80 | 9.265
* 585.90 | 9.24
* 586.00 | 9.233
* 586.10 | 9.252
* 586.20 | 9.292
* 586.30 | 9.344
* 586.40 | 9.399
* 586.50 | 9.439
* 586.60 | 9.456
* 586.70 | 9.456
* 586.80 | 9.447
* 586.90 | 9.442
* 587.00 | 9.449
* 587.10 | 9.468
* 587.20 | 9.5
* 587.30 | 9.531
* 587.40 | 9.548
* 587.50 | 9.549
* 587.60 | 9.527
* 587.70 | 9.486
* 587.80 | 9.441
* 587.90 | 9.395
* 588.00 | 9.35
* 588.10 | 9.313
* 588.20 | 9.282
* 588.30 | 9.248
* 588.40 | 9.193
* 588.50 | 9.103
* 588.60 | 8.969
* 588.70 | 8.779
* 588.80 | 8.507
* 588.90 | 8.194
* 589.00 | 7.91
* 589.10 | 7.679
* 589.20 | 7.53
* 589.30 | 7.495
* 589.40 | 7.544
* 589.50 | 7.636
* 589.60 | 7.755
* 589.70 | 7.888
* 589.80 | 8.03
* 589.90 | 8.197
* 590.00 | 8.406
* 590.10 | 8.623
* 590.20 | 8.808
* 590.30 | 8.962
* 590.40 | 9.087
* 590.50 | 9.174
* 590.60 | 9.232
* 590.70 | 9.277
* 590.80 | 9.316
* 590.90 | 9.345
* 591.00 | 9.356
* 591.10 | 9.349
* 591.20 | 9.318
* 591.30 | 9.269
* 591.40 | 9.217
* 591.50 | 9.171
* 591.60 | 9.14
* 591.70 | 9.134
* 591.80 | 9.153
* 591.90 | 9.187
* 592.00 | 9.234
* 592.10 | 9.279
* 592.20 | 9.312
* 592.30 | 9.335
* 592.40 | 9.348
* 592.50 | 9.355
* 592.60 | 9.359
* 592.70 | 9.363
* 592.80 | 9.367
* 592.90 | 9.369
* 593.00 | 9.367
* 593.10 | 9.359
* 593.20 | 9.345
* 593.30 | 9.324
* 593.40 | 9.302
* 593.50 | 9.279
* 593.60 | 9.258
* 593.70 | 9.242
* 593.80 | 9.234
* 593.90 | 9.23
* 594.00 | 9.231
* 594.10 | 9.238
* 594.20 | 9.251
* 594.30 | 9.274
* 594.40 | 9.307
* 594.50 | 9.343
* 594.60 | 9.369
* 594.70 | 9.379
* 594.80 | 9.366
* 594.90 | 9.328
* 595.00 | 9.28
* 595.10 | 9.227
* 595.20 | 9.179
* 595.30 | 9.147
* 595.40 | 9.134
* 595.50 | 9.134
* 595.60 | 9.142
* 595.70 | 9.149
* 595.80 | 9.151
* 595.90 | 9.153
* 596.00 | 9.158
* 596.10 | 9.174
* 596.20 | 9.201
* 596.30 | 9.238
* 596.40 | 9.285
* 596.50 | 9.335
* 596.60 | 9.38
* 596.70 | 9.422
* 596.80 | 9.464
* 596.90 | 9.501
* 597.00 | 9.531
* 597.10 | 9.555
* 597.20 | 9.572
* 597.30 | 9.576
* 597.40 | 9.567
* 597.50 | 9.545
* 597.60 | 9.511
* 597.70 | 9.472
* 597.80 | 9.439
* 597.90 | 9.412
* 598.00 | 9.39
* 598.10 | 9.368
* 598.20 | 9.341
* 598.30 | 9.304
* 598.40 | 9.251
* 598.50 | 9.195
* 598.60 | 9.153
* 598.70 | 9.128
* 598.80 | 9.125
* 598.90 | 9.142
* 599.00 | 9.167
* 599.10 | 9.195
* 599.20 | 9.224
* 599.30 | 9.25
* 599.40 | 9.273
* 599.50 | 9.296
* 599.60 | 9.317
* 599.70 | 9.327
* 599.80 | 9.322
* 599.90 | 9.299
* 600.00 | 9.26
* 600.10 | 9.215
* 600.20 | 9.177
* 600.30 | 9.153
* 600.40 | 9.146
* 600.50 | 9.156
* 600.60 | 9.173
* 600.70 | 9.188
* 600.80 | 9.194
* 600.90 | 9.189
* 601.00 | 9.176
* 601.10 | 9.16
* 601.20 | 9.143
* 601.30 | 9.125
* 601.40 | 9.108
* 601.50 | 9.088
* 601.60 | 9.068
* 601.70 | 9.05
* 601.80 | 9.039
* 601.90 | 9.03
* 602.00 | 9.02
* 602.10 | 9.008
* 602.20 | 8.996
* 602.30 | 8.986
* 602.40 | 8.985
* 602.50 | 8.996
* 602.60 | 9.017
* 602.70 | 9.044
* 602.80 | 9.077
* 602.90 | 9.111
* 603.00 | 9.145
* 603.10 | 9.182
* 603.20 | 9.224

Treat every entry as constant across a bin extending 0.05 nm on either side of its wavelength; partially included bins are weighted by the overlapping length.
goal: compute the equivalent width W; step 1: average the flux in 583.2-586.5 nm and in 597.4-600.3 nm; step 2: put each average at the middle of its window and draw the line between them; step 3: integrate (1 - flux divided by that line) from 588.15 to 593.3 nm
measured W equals 0.282 nm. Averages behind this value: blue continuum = 9.48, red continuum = 9.29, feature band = 8.88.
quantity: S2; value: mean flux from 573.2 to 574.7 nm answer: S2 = 9.73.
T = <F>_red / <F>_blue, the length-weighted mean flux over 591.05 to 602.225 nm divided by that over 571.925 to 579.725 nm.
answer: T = 0.96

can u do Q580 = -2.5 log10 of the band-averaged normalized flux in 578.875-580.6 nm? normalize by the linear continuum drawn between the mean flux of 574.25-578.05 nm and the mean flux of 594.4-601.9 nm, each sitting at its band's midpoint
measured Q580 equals -0.02 mag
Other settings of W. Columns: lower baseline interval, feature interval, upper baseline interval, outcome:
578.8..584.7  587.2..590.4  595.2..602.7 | 0.28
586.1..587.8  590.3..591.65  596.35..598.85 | 0.03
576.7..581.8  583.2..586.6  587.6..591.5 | -0.10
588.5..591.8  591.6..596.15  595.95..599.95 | -0.15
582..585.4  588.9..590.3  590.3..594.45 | 0.20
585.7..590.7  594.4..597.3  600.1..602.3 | -0.08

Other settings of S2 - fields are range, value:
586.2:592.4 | 8.99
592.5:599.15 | 9.31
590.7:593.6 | 9.29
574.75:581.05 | 9.64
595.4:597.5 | 9.33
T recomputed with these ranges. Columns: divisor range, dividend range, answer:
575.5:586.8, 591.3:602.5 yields 0.96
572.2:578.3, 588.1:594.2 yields 0.93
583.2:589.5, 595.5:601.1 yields 1.01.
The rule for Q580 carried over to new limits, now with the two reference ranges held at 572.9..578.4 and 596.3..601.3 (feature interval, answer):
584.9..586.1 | 0.01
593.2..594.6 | 0.01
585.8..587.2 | 0.01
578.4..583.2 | -0.02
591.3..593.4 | 0.01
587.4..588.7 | 0.02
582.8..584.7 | -0.01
